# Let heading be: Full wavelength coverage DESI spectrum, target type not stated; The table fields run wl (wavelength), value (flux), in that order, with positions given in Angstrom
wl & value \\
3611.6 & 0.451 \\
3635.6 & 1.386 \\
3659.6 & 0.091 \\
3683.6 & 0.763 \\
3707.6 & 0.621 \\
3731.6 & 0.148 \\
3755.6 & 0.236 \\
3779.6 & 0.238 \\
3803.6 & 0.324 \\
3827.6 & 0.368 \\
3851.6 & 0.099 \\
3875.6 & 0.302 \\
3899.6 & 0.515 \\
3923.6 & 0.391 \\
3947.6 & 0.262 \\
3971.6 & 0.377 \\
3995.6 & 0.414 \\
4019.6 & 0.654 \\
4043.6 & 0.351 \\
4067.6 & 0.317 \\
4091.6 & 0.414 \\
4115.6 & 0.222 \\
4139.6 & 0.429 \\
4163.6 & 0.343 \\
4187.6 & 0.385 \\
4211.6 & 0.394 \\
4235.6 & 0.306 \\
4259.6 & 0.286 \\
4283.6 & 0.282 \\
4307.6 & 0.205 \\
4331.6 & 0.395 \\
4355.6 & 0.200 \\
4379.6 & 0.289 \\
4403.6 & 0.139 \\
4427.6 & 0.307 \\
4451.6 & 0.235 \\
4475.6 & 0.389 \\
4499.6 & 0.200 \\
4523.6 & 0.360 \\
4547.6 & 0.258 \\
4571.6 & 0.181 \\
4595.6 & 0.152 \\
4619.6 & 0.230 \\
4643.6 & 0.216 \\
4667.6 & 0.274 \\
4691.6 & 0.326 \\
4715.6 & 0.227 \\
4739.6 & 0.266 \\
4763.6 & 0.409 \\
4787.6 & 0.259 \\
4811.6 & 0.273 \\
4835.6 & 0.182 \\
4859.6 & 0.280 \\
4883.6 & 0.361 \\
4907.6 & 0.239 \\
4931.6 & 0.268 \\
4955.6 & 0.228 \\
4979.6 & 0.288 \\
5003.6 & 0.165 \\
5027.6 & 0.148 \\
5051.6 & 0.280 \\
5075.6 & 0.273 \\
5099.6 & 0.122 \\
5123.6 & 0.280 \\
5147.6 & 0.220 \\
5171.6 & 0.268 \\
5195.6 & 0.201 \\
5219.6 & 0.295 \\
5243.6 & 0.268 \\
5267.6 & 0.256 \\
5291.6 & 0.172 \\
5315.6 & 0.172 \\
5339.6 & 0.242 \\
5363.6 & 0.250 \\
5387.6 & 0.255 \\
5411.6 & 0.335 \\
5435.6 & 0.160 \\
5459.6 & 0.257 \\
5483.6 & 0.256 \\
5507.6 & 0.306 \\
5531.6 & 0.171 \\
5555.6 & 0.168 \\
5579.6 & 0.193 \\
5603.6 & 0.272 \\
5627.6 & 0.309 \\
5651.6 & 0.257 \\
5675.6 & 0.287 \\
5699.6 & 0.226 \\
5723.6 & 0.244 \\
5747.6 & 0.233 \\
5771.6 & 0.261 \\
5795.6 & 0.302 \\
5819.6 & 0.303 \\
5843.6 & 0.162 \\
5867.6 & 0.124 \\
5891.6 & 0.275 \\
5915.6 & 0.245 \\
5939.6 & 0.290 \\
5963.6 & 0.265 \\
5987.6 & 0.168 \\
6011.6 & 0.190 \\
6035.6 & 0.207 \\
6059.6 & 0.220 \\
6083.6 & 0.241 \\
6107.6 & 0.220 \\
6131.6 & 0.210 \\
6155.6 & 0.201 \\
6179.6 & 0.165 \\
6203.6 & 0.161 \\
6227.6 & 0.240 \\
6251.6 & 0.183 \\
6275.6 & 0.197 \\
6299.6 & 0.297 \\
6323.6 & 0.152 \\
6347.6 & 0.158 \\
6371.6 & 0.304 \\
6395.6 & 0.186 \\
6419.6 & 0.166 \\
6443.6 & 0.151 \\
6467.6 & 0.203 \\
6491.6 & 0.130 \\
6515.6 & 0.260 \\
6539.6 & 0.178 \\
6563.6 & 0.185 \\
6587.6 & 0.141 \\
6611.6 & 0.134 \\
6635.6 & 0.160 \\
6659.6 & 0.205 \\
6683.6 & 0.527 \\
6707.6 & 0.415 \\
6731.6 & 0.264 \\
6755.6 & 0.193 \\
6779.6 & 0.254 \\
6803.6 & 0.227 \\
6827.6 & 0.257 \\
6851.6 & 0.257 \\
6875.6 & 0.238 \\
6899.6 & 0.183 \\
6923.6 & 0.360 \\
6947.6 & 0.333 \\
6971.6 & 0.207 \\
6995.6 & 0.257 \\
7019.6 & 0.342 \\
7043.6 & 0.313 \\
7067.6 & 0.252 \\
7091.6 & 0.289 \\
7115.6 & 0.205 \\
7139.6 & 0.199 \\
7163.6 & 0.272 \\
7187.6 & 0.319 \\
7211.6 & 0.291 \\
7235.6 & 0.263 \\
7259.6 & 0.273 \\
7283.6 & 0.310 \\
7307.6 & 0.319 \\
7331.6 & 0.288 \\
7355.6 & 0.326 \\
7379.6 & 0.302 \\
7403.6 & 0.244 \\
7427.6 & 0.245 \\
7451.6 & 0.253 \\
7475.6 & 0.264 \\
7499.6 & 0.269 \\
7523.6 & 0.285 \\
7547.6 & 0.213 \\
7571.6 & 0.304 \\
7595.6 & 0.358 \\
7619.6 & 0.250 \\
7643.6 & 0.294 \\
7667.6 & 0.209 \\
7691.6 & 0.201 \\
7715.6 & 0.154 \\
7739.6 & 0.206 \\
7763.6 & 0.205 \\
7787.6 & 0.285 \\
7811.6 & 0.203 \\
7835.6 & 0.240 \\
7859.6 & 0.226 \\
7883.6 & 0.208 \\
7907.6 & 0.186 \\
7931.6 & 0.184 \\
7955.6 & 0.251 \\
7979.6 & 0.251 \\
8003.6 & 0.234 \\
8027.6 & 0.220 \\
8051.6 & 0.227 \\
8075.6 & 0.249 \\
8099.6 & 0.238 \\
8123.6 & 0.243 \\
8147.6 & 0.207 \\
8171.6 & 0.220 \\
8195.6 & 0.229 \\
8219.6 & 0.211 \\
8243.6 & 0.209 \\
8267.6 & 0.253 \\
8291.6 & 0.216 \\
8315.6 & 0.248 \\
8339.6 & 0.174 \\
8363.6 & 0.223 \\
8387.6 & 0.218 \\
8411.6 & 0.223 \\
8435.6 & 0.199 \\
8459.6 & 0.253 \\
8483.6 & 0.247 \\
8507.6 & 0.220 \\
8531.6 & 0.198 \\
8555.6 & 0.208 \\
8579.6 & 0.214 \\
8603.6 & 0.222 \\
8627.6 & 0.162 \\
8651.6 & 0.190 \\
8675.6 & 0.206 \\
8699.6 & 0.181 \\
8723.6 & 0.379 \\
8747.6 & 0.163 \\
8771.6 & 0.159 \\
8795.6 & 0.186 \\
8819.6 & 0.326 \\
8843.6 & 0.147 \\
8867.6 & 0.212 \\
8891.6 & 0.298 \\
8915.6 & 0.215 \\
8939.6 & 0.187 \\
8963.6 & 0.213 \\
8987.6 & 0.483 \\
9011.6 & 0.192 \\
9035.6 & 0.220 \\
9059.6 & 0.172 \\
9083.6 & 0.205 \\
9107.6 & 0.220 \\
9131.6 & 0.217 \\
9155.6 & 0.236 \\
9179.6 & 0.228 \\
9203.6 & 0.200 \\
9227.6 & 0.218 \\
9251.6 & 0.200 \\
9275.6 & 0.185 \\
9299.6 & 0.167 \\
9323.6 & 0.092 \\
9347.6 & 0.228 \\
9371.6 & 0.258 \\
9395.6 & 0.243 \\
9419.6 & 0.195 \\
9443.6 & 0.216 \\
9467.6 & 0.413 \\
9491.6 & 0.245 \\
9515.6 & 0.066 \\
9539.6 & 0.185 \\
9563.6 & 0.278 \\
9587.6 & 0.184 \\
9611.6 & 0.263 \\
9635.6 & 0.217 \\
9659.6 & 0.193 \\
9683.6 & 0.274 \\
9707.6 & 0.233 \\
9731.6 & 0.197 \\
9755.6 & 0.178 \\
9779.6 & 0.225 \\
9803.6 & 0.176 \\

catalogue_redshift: 0.80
